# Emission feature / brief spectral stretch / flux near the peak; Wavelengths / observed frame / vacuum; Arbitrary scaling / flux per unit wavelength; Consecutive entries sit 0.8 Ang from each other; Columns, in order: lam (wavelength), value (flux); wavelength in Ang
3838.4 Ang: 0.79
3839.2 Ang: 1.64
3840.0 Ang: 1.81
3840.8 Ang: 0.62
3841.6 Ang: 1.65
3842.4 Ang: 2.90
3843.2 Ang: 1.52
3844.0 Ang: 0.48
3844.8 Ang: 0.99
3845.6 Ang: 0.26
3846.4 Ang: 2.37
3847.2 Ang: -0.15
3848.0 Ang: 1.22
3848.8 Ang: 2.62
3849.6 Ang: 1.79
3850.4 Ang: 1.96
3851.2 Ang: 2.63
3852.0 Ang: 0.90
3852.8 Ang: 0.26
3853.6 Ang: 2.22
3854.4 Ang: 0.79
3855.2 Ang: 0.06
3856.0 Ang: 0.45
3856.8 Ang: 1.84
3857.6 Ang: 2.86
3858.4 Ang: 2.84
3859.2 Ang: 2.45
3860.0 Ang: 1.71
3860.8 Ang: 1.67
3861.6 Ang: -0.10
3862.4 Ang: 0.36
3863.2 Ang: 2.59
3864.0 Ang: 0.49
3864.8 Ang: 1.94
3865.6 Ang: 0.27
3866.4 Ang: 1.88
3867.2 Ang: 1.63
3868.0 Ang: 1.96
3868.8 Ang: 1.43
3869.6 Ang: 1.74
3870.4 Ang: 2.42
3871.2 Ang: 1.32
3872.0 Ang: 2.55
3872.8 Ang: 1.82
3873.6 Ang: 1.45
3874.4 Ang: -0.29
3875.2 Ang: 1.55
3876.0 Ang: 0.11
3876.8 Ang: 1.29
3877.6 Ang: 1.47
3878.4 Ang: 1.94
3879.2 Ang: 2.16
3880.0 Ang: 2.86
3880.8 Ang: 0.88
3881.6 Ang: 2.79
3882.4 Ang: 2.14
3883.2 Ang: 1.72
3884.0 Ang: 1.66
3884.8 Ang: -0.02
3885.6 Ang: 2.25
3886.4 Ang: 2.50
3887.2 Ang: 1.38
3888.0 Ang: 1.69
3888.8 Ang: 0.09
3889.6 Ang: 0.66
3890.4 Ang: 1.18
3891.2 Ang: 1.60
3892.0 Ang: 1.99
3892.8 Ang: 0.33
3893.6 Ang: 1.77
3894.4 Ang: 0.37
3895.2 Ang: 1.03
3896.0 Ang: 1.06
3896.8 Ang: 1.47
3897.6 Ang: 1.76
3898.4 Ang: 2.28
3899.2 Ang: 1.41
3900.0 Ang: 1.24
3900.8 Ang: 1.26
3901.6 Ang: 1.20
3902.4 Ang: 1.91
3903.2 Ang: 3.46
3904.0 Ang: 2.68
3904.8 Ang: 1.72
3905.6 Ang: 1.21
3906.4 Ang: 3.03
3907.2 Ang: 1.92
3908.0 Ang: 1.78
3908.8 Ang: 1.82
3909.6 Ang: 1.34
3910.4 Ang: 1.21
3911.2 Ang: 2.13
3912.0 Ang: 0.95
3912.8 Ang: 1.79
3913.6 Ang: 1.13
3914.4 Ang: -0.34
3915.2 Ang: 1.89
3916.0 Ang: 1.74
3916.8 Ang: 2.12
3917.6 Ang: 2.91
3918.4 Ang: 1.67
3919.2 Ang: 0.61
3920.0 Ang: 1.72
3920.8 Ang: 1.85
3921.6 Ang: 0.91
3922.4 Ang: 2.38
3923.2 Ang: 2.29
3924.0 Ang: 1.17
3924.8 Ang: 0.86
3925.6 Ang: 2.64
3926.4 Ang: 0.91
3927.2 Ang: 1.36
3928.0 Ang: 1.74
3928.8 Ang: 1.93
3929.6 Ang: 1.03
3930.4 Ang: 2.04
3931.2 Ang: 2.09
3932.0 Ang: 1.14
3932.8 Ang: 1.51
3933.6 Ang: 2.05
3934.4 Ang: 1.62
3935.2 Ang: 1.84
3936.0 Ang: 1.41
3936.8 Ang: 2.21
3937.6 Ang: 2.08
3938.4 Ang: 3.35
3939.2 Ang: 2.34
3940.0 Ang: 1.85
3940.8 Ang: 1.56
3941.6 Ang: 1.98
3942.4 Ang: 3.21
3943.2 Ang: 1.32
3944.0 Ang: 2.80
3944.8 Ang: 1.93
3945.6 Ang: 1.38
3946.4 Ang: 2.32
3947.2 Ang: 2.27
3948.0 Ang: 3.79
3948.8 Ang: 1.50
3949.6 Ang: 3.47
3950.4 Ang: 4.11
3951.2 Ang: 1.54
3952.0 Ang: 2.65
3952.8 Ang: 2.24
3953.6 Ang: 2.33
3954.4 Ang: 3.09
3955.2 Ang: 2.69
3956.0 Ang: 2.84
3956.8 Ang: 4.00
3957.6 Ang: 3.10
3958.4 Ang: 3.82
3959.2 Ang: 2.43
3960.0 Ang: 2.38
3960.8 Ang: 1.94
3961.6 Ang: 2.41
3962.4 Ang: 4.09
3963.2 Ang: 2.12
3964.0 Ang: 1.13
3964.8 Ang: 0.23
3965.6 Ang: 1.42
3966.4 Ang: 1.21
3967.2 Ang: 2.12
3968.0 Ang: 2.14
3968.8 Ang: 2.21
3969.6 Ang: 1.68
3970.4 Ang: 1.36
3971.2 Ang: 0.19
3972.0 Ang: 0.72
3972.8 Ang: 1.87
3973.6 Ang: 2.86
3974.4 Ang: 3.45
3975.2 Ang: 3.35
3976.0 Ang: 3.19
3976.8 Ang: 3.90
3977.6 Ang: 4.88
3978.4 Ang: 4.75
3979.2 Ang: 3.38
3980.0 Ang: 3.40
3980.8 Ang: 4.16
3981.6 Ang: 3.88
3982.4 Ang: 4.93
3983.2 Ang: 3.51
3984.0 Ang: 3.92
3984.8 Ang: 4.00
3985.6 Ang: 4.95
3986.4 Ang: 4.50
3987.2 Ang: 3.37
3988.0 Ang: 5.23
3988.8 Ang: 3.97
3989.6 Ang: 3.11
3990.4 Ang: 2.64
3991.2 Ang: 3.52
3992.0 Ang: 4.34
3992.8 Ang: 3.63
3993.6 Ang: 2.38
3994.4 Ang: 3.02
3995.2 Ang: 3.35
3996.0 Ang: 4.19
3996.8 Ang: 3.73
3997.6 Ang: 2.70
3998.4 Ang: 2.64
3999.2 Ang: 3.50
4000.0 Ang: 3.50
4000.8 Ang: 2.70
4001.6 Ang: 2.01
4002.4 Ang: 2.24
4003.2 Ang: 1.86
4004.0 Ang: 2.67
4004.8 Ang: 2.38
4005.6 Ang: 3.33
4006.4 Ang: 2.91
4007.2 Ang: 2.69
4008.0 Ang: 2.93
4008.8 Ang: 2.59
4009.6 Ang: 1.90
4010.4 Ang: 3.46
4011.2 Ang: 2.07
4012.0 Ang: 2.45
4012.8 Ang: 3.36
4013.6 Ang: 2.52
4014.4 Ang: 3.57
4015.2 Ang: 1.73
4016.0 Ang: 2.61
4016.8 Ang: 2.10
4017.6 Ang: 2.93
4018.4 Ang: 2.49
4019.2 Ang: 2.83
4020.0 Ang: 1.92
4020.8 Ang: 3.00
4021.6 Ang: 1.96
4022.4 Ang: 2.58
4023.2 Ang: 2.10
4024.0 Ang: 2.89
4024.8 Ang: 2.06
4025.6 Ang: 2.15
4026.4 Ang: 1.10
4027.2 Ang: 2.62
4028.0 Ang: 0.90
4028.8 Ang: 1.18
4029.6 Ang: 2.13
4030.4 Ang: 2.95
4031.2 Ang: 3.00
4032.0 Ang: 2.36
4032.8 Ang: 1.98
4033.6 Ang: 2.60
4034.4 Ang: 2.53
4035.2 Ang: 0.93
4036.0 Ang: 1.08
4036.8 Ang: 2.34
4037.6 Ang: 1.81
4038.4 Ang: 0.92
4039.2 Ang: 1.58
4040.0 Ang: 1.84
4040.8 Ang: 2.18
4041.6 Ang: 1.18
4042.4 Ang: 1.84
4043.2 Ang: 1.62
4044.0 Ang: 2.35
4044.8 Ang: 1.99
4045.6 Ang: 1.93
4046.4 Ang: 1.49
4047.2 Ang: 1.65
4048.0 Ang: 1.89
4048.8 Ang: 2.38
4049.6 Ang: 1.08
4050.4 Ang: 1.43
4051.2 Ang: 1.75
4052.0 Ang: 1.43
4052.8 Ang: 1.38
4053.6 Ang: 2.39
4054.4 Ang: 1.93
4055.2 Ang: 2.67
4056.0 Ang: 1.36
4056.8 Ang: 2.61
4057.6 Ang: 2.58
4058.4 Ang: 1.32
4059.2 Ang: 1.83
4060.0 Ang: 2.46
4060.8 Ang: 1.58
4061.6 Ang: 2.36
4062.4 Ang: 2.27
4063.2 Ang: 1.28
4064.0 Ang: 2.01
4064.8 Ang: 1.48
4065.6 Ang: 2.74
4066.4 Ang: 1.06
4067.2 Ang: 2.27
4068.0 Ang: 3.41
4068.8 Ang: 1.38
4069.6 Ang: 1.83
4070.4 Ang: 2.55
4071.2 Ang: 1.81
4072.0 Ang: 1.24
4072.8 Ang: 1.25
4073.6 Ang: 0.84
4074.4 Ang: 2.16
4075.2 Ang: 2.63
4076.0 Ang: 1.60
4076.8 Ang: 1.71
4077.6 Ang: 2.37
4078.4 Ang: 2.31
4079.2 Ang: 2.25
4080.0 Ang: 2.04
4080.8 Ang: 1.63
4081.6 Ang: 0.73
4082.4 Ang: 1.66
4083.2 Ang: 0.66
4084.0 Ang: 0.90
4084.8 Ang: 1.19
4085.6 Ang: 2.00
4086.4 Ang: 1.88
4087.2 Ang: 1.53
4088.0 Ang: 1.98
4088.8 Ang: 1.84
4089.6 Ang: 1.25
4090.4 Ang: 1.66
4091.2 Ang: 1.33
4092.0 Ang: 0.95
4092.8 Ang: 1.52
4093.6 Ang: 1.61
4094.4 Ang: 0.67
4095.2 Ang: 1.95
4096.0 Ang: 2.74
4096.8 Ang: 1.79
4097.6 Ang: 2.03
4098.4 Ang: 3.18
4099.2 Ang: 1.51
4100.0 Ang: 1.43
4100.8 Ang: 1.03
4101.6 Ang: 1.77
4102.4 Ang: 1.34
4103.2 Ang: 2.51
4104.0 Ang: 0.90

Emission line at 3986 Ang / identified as C IV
